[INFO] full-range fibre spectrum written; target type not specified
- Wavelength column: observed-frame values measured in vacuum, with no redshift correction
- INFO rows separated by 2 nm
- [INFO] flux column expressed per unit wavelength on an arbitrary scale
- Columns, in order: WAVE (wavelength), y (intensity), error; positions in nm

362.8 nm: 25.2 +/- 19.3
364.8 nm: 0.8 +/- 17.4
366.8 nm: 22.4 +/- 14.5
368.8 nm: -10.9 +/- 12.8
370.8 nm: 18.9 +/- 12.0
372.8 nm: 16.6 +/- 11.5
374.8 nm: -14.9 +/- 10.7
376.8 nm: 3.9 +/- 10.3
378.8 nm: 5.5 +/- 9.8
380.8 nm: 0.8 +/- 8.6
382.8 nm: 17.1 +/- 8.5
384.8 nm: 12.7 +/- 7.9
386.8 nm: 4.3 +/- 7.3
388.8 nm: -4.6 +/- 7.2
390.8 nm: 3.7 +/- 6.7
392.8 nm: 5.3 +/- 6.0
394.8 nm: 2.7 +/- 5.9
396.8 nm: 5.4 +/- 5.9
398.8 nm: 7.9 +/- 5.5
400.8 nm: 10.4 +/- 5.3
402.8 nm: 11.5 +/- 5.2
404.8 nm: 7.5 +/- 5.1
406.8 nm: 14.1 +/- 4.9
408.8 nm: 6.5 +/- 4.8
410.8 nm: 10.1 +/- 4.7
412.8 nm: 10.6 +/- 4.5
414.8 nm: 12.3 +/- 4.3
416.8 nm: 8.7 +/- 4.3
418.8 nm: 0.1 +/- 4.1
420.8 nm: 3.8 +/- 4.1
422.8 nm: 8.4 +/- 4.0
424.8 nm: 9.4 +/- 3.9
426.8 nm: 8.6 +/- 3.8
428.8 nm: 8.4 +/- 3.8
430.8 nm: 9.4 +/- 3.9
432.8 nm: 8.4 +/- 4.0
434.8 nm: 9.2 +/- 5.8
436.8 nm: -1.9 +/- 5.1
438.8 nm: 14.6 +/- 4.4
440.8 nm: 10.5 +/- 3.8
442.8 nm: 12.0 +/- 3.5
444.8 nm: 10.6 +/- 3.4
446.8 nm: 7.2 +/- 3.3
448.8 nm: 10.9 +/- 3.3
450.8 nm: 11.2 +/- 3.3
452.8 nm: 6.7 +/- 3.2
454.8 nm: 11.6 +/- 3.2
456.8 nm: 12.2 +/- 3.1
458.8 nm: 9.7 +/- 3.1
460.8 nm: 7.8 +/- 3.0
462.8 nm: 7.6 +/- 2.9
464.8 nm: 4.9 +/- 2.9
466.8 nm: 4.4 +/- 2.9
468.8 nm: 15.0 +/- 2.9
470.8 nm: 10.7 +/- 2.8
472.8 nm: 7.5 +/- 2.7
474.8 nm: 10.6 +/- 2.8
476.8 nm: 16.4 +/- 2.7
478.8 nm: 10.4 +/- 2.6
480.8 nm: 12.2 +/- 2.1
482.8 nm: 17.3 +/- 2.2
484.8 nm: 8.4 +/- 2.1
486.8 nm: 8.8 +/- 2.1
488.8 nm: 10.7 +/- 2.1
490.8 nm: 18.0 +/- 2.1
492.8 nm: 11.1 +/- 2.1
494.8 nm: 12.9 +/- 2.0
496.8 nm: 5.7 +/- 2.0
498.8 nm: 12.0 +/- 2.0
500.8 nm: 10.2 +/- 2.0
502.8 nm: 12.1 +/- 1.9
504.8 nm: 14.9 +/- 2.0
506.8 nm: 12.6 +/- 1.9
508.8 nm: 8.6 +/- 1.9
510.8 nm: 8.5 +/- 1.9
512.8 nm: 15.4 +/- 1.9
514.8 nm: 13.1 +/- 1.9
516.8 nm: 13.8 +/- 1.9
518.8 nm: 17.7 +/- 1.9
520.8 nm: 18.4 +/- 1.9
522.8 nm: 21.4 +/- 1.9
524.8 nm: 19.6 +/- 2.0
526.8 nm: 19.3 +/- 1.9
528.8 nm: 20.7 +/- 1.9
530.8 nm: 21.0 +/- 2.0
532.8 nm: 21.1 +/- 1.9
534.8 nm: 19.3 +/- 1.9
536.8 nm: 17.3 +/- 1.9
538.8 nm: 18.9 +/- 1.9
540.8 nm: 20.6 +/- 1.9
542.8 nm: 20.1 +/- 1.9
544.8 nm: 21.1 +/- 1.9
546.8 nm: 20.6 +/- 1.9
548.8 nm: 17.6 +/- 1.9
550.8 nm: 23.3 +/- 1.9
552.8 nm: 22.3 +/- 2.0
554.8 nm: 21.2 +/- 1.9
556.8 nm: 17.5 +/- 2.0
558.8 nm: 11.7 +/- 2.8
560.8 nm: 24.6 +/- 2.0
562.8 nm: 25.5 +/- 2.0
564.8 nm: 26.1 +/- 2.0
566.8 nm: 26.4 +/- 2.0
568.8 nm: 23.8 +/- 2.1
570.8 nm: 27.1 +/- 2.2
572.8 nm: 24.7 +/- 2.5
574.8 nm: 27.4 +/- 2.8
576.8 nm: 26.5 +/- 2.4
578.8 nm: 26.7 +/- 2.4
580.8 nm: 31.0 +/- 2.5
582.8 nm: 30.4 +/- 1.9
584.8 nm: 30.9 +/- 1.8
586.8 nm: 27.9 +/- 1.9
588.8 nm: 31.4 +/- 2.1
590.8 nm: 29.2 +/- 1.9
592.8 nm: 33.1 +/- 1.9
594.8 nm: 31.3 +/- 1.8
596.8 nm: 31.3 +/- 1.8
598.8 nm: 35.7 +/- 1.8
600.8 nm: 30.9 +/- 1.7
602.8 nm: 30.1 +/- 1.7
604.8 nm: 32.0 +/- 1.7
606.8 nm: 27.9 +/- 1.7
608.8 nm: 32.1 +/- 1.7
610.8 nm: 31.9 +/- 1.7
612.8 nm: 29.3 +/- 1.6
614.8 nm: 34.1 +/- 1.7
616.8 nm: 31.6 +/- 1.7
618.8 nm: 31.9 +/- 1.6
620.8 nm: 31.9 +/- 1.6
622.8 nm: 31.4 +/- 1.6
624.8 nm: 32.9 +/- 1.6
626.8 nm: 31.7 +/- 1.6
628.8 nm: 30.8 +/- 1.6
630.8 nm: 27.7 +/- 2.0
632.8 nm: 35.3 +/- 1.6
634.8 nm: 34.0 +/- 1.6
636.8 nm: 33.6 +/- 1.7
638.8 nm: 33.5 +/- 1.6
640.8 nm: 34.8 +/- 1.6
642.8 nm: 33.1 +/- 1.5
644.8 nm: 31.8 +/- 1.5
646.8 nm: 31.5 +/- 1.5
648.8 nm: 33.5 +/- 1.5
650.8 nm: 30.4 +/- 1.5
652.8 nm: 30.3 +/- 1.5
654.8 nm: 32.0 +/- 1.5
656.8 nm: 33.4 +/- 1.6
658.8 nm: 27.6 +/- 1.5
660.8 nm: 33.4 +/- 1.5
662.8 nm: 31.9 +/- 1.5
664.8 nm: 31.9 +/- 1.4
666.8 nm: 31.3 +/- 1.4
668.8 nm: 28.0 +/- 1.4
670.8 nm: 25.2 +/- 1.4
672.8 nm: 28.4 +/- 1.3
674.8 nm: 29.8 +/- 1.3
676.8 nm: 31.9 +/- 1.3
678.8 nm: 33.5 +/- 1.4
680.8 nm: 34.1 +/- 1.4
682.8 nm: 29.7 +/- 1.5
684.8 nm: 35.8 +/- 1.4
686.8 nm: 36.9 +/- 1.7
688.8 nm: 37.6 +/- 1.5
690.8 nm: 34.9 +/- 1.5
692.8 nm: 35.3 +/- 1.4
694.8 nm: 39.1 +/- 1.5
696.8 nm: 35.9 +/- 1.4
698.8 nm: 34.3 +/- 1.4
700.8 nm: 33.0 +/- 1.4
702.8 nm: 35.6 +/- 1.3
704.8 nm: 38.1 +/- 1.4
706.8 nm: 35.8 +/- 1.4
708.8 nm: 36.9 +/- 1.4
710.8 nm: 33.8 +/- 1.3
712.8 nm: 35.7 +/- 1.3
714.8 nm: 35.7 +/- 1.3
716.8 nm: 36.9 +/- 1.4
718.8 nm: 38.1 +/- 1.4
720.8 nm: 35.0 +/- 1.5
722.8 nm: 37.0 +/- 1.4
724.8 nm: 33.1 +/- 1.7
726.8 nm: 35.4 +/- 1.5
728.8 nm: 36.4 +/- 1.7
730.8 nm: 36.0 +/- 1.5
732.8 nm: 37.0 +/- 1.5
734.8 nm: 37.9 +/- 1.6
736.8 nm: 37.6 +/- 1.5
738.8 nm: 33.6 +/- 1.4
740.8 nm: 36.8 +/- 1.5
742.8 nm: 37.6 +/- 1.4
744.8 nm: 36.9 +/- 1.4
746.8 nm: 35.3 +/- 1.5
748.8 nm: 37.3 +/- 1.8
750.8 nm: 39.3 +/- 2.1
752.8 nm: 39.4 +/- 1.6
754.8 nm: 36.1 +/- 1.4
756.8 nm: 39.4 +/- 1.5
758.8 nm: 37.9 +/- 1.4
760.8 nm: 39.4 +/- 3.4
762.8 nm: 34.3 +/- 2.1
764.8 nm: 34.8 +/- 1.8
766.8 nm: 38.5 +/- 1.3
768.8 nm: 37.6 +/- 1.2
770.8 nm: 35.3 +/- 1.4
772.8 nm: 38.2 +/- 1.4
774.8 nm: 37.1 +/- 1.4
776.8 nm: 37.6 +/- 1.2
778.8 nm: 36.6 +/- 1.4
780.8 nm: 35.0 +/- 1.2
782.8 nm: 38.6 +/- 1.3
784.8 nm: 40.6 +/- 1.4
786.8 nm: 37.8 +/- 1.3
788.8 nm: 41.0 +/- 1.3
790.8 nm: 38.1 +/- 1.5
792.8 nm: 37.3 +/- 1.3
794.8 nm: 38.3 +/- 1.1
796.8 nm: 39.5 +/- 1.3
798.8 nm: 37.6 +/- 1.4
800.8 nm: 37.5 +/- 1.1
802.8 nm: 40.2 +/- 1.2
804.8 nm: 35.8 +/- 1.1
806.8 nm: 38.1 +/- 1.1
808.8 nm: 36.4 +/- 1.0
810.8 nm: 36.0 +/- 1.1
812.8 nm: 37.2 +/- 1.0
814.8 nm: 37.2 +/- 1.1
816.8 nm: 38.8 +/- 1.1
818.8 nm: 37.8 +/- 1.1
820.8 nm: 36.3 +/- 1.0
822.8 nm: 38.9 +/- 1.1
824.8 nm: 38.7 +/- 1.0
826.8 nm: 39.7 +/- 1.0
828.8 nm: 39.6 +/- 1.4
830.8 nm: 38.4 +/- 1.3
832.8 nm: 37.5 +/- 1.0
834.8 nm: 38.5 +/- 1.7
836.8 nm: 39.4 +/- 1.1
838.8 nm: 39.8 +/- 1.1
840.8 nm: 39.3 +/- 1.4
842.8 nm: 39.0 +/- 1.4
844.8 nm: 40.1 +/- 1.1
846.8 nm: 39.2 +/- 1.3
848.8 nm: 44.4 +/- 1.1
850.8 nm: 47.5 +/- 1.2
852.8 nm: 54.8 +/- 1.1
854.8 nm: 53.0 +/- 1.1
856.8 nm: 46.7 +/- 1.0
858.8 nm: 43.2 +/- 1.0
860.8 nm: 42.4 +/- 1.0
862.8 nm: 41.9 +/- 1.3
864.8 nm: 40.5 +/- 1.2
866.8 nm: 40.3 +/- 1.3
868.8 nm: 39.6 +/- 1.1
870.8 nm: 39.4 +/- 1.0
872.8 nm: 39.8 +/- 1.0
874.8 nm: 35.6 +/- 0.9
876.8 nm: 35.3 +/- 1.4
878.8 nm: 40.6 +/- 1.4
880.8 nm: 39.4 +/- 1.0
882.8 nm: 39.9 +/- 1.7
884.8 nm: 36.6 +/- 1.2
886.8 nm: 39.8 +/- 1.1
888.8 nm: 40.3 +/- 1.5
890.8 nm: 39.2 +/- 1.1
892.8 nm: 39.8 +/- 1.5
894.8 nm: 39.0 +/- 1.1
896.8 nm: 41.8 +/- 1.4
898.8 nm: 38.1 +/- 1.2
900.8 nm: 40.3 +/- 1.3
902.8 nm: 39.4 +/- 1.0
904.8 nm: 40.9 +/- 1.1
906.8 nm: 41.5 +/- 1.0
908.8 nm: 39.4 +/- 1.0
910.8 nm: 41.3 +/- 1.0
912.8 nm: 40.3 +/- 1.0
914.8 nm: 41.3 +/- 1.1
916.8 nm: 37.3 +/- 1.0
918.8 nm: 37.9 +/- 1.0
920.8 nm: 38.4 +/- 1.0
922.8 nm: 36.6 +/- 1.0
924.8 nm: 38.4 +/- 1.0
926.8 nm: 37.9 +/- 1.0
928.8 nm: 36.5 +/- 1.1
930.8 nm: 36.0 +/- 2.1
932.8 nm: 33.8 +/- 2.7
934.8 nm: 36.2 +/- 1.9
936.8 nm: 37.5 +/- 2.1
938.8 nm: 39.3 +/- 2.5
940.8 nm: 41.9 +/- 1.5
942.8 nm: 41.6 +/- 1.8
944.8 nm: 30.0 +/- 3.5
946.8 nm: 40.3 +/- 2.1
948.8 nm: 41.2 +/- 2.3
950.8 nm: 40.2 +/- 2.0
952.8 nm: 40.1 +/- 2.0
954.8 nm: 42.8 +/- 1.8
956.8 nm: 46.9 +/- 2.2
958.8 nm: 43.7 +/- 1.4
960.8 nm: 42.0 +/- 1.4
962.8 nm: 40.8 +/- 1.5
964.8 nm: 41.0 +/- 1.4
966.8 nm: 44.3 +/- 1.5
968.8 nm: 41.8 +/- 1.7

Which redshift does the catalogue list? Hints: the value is 0.296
